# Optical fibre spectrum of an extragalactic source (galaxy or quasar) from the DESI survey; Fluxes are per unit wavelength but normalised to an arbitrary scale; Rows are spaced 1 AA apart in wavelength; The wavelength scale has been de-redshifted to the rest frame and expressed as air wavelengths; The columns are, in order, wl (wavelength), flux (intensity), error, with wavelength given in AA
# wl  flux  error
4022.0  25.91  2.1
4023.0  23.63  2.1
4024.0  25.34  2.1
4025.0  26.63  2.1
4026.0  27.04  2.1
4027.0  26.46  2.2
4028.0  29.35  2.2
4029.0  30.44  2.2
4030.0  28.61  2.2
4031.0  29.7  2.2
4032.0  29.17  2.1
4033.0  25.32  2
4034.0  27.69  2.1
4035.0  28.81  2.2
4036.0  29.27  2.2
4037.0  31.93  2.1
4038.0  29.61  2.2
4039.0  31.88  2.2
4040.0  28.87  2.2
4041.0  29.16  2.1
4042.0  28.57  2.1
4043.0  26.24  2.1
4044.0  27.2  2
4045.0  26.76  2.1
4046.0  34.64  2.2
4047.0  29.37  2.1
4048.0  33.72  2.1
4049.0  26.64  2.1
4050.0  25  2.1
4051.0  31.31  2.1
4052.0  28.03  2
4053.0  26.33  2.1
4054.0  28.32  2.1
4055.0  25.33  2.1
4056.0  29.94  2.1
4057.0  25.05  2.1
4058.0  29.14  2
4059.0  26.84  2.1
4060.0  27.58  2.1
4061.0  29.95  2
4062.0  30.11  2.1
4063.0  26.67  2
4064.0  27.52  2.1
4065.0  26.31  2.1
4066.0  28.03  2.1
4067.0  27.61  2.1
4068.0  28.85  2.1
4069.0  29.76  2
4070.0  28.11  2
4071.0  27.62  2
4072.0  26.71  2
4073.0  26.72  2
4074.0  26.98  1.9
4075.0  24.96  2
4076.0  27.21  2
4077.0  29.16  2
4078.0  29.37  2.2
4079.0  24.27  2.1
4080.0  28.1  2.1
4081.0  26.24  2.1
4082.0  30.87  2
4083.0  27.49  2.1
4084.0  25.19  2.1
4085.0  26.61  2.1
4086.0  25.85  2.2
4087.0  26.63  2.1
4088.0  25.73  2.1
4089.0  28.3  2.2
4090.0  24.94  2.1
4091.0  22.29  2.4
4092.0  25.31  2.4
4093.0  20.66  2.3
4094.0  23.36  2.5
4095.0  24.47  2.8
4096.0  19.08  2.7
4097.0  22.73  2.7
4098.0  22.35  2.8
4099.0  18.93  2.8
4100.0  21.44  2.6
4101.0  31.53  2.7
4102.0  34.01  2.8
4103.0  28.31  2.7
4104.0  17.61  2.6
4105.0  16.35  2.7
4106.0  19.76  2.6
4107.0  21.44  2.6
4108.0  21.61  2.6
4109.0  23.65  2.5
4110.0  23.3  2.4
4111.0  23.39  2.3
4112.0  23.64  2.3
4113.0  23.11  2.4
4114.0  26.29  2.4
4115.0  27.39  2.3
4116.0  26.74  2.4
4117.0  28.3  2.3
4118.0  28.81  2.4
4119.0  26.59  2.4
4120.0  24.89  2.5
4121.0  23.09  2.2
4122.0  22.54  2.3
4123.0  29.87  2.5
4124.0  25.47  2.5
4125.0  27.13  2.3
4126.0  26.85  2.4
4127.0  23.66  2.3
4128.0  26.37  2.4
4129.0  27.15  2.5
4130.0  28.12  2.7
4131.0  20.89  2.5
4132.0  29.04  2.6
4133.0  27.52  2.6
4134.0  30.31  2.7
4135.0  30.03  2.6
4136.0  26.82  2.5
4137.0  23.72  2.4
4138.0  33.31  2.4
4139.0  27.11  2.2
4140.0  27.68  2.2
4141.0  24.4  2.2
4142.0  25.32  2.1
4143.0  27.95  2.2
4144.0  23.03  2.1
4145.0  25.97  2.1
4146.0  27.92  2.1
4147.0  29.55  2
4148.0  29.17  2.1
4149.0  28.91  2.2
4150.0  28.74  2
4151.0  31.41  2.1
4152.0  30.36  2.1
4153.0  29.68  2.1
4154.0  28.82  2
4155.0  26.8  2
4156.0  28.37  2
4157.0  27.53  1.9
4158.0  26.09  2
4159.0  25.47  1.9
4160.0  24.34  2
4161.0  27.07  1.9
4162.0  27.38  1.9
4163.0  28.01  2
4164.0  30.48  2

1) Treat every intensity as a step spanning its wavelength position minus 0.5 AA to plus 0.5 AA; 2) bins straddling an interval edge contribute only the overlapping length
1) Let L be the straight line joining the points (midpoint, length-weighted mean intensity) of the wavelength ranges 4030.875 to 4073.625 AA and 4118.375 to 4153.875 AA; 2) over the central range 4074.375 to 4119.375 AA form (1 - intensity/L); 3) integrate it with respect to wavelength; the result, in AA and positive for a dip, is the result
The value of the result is 4.52 AA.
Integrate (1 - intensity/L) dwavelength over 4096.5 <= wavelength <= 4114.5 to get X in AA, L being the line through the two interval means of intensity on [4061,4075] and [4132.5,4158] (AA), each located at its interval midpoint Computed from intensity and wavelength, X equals 2.9 AA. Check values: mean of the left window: 27.7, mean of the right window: 28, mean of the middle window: 23.3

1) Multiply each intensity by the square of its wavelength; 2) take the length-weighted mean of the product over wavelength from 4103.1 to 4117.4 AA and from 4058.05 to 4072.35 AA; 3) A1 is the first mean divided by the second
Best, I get 0.8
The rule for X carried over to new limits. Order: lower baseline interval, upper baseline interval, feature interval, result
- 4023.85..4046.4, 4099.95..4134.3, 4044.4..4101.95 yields 0.6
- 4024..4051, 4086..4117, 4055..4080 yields -1.1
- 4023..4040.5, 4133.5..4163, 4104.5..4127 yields 2.7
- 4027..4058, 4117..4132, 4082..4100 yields 1.9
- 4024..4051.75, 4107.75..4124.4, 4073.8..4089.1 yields -0.1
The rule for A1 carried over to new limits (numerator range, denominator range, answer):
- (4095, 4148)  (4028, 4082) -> 0.93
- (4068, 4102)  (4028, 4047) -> 0.91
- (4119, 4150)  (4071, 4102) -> 1.07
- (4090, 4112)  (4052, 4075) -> 0.85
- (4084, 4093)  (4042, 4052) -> 0.90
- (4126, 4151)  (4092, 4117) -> 1.18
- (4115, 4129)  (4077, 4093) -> 1.01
